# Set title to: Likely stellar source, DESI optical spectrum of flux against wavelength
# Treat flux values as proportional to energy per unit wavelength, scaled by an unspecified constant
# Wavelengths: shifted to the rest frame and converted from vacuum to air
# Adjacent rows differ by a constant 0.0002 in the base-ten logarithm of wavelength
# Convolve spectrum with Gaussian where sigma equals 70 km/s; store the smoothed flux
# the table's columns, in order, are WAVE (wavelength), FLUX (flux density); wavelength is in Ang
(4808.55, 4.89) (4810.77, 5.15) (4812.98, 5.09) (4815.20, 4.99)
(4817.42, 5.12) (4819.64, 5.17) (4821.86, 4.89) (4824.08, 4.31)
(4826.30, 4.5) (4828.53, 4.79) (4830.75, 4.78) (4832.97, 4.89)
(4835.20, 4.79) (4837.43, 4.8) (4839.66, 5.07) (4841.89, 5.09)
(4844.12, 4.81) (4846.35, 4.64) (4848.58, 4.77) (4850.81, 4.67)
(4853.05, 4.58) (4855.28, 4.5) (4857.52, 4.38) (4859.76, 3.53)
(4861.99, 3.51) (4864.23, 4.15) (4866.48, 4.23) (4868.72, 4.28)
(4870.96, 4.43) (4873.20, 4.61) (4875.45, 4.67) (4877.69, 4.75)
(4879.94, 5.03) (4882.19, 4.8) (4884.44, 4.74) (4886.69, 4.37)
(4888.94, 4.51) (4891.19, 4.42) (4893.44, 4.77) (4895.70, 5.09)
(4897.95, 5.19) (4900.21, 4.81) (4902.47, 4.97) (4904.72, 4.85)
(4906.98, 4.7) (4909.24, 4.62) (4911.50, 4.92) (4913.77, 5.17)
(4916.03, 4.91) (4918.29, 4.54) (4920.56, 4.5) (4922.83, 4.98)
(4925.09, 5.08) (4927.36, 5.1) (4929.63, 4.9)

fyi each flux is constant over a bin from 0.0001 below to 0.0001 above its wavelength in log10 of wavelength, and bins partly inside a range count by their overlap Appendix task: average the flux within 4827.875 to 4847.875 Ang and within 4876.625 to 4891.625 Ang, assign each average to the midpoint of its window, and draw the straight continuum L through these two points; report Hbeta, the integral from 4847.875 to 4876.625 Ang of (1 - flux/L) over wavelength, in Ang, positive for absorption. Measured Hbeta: 2.60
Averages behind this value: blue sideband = 4.85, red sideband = 4.67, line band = 4.33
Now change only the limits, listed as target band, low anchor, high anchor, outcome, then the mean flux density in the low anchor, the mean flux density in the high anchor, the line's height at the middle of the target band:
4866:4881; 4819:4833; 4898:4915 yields 0.7 Ang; 4.74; 4.88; 4.82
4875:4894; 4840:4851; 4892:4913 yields 0.7 Ang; 4.83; 4.88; 4.86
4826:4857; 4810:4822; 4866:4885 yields 0.8 Ang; 5.08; 4.63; 4.89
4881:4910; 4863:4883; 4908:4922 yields -0.6 Ang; 4.54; 4.78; 4.67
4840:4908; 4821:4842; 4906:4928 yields 3.0 Ang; 4.77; 4.85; 4.81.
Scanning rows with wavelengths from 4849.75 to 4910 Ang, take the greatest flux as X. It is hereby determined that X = 5.19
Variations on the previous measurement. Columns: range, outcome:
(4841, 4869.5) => 5.09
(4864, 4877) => 4.67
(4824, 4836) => 4.89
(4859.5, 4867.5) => 4.23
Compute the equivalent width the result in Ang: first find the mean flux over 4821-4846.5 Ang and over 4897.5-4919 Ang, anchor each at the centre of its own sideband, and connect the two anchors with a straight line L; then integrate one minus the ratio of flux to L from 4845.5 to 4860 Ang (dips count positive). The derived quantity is 0.9 Ang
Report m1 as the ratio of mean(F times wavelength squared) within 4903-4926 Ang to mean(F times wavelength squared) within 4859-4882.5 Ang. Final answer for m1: 1.13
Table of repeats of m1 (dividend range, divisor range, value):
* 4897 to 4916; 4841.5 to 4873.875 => 1.14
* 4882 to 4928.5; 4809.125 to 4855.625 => 1.03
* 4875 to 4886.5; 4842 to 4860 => 1.06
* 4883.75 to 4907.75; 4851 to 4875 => 1.14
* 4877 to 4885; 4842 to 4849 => 1.02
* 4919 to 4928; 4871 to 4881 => 1.05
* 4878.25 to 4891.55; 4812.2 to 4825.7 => 0.98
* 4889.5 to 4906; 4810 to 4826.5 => 1.02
